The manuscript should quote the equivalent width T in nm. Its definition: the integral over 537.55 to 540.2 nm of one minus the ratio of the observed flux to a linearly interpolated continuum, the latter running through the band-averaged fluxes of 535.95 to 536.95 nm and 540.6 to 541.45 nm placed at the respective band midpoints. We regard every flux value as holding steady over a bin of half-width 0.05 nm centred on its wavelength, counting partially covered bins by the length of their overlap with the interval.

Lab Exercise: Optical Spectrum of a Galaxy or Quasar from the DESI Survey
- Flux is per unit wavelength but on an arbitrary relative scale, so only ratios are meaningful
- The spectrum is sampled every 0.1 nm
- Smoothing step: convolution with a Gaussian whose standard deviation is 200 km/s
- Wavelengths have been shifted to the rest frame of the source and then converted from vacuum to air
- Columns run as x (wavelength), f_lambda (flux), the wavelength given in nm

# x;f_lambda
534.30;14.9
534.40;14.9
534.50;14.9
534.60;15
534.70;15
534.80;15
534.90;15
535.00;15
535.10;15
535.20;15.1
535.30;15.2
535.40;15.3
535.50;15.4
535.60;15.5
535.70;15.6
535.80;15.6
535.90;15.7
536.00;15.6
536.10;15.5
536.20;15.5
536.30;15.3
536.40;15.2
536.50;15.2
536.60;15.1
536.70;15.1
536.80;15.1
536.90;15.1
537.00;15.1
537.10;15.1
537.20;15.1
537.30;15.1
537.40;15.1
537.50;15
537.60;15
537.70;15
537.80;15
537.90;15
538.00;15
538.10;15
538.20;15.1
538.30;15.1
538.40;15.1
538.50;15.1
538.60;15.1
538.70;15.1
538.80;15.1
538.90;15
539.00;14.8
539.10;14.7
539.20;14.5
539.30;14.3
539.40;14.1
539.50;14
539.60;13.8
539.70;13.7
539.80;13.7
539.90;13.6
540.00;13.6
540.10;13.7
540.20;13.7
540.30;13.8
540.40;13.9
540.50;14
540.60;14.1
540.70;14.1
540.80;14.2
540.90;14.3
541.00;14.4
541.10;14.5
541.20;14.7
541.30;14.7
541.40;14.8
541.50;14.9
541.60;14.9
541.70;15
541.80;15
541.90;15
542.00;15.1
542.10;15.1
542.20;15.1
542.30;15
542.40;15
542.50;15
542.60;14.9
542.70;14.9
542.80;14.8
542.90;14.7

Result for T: 0.05 nm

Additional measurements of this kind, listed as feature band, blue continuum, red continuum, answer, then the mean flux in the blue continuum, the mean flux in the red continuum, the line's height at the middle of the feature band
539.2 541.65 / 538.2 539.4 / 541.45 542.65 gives 0.13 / 14.9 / 15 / 14.9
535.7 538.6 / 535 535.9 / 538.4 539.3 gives -0.01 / 15.3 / 14.9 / 15.1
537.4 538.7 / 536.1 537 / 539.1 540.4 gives -0.04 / 15.2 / 13.9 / 14.6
